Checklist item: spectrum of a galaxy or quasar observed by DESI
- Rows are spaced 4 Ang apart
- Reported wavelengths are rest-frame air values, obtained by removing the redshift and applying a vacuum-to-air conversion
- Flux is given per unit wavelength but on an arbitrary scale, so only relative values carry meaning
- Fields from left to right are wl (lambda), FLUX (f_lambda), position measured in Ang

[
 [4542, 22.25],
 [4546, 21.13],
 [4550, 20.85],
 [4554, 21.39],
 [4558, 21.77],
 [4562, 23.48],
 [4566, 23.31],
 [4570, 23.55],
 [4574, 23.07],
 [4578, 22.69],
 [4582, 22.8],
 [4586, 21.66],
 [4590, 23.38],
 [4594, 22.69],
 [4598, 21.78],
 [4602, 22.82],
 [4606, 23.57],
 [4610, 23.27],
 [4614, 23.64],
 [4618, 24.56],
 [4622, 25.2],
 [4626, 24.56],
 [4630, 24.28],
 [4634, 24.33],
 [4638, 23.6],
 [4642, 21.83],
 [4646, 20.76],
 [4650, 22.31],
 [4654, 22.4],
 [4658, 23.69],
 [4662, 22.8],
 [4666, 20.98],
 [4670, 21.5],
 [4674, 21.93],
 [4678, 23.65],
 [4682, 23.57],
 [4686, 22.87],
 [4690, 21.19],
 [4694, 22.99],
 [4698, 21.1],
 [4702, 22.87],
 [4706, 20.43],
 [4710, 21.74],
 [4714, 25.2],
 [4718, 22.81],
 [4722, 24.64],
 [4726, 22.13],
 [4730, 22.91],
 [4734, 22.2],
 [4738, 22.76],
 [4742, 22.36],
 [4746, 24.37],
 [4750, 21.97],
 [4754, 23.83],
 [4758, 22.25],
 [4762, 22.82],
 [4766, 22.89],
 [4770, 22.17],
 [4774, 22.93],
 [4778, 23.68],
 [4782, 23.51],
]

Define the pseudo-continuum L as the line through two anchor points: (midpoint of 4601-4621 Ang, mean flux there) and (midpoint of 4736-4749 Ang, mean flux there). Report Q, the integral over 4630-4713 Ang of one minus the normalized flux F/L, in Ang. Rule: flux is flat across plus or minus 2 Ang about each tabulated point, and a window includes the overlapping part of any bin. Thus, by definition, 3.54 Ang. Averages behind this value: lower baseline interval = 23.7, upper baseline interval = 23.1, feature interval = 22.4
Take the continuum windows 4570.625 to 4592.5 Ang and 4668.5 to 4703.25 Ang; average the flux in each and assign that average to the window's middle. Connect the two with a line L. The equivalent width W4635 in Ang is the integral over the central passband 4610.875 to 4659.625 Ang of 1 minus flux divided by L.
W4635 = -1.8 Ang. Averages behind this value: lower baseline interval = 22.8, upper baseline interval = 22.4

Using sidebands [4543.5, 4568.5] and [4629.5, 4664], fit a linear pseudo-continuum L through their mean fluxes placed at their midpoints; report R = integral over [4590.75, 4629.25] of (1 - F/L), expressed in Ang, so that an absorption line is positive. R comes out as -1.8 Ang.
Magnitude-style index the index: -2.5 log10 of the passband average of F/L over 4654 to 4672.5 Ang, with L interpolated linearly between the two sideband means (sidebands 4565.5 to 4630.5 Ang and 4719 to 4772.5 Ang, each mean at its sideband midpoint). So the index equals 0.042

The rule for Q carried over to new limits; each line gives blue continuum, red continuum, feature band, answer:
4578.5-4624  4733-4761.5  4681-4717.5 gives 0.8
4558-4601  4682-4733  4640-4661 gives 0.4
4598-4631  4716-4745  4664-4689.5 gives 1.1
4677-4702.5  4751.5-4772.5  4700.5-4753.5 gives -0.4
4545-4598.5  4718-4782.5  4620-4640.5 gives -1.6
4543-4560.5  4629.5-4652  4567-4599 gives -1.3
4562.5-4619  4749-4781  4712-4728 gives -0.5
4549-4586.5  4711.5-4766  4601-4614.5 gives -0.4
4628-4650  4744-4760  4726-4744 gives 0.4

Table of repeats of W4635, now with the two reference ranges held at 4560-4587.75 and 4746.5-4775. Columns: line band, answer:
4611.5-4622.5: -0.7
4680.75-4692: 0.2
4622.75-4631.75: -0.6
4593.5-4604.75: 0.2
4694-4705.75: 0.5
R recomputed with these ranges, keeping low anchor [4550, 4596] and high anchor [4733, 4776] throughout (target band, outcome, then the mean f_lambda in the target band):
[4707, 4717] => -0.2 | 23.1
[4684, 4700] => 0.5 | 22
